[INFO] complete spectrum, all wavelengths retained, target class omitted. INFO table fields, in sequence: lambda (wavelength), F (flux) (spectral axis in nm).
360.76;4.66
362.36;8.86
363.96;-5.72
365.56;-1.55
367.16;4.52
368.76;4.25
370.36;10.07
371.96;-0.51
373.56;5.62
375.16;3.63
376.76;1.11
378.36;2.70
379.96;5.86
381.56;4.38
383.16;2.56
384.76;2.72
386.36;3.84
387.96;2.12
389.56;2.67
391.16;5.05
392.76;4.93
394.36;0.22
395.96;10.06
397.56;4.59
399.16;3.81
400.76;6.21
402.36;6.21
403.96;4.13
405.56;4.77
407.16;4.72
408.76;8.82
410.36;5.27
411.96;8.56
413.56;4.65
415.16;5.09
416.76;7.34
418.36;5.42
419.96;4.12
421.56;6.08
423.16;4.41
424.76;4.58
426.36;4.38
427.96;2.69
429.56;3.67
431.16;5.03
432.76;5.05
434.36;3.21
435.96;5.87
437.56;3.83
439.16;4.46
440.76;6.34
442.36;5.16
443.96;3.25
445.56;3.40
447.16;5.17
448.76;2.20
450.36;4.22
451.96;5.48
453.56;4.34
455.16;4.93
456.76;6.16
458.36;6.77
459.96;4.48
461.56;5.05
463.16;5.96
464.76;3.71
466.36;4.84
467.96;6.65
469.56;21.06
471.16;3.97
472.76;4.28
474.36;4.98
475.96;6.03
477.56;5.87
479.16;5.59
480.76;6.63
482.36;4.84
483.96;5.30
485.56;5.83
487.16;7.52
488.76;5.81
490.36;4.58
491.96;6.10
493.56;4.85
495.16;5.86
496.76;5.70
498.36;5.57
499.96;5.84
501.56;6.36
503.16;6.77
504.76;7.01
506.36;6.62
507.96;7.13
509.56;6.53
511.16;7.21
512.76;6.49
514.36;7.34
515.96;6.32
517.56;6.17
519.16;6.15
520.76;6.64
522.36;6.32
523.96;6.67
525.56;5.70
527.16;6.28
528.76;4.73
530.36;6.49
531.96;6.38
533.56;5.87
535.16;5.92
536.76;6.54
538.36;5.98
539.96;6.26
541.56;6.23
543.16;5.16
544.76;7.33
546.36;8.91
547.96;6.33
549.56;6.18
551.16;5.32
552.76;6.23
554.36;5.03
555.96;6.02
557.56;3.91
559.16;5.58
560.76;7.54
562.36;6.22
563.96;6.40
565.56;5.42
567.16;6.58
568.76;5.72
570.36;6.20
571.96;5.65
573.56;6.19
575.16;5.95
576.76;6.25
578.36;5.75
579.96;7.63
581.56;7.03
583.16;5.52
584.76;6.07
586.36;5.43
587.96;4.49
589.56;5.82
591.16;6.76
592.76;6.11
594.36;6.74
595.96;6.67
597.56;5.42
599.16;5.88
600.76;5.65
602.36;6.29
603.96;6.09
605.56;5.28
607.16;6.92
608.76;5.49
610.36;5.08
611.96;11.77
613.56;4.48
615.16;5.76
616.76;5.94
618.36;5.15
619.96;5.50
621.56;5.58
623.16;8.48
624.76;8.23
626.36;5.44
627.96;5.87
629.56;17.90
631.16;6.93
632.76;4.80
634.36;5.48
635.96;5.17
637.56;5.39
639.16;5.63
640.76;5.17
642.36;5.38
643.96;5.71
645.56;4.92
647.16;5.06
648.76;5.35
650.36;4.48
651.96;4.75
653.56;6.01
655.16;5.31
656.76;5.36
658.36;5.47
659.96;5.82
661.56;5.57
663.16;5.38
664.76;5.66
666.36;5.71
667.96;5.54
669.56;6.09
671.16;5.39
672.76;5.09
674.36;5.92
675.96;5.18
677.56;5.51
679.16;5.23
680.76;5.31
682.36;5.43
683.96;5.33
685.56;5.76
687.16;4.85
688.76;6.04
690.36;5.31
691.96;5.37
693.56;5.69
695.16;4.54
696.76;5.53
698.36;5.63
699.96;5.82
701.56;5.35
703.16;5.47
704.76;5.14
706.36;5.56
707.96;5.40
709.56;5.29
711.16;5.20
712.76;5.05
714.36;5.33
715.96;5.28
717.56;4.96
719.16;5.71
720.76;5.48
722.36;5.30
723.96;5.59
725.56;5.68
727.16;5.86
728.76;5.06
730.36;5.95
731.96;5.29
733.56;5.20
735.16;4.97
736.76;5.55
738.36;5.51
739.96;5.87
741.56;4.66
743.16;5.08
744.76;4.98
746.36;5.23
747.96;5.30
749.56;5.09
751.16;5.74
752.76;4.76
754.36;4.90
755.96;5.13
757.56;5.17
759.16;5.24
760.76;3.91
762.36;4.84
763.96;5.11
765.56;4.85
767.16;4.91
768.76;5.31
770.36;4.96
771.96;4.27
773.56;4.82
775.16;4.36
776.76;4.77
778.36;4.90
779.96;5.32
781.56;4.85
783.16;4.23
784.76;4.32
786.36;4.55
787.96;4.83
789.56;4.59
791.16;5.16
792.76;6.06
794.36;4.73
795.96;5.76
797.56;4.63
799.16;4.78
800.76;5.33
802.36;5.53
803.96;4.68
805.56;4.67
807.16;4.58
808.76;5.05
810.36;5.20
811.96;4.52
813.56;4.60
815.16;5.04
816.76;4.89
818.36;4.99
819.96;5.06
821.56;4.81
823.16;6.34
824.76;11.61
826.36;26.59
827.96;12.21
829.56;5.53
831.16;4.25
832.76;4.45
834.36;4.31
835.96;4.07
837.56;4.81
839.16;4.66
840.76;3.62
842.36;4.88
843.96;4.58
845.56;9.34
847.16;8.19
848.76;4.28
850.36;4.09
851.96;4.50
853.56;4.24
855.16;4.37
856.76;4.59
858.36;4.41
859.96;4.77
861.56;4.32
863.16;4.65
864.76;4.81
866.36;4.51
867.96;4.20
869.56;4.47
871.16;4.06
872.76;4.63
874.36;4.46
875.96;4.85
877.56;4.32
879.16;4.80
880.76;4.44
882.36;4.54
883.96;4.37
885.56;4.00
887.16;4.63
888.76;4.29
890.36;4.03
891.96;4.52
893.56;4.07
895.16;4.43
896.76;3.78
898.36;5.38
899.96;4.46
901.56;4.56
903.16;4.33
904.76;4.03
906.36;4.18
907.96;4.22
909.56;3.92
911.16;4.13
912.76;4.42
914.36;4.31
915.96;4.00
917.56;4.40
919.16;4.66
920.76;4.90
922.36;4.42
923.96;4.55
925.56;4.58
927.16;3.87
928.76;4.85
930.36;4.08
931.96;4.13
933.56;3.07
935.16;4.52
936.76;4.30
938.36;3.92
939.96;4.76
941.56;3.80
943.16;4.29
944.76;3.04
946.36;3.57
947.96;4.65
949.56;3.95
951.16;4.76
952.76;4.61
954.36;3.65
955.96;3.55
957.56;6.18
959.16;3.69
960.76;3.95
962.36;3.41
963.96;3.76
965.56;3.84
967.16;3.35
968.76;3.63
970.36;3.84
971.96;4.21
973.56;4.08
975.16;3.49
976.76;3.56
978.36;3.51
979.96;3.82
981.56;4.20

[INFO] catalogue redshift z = 0.26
